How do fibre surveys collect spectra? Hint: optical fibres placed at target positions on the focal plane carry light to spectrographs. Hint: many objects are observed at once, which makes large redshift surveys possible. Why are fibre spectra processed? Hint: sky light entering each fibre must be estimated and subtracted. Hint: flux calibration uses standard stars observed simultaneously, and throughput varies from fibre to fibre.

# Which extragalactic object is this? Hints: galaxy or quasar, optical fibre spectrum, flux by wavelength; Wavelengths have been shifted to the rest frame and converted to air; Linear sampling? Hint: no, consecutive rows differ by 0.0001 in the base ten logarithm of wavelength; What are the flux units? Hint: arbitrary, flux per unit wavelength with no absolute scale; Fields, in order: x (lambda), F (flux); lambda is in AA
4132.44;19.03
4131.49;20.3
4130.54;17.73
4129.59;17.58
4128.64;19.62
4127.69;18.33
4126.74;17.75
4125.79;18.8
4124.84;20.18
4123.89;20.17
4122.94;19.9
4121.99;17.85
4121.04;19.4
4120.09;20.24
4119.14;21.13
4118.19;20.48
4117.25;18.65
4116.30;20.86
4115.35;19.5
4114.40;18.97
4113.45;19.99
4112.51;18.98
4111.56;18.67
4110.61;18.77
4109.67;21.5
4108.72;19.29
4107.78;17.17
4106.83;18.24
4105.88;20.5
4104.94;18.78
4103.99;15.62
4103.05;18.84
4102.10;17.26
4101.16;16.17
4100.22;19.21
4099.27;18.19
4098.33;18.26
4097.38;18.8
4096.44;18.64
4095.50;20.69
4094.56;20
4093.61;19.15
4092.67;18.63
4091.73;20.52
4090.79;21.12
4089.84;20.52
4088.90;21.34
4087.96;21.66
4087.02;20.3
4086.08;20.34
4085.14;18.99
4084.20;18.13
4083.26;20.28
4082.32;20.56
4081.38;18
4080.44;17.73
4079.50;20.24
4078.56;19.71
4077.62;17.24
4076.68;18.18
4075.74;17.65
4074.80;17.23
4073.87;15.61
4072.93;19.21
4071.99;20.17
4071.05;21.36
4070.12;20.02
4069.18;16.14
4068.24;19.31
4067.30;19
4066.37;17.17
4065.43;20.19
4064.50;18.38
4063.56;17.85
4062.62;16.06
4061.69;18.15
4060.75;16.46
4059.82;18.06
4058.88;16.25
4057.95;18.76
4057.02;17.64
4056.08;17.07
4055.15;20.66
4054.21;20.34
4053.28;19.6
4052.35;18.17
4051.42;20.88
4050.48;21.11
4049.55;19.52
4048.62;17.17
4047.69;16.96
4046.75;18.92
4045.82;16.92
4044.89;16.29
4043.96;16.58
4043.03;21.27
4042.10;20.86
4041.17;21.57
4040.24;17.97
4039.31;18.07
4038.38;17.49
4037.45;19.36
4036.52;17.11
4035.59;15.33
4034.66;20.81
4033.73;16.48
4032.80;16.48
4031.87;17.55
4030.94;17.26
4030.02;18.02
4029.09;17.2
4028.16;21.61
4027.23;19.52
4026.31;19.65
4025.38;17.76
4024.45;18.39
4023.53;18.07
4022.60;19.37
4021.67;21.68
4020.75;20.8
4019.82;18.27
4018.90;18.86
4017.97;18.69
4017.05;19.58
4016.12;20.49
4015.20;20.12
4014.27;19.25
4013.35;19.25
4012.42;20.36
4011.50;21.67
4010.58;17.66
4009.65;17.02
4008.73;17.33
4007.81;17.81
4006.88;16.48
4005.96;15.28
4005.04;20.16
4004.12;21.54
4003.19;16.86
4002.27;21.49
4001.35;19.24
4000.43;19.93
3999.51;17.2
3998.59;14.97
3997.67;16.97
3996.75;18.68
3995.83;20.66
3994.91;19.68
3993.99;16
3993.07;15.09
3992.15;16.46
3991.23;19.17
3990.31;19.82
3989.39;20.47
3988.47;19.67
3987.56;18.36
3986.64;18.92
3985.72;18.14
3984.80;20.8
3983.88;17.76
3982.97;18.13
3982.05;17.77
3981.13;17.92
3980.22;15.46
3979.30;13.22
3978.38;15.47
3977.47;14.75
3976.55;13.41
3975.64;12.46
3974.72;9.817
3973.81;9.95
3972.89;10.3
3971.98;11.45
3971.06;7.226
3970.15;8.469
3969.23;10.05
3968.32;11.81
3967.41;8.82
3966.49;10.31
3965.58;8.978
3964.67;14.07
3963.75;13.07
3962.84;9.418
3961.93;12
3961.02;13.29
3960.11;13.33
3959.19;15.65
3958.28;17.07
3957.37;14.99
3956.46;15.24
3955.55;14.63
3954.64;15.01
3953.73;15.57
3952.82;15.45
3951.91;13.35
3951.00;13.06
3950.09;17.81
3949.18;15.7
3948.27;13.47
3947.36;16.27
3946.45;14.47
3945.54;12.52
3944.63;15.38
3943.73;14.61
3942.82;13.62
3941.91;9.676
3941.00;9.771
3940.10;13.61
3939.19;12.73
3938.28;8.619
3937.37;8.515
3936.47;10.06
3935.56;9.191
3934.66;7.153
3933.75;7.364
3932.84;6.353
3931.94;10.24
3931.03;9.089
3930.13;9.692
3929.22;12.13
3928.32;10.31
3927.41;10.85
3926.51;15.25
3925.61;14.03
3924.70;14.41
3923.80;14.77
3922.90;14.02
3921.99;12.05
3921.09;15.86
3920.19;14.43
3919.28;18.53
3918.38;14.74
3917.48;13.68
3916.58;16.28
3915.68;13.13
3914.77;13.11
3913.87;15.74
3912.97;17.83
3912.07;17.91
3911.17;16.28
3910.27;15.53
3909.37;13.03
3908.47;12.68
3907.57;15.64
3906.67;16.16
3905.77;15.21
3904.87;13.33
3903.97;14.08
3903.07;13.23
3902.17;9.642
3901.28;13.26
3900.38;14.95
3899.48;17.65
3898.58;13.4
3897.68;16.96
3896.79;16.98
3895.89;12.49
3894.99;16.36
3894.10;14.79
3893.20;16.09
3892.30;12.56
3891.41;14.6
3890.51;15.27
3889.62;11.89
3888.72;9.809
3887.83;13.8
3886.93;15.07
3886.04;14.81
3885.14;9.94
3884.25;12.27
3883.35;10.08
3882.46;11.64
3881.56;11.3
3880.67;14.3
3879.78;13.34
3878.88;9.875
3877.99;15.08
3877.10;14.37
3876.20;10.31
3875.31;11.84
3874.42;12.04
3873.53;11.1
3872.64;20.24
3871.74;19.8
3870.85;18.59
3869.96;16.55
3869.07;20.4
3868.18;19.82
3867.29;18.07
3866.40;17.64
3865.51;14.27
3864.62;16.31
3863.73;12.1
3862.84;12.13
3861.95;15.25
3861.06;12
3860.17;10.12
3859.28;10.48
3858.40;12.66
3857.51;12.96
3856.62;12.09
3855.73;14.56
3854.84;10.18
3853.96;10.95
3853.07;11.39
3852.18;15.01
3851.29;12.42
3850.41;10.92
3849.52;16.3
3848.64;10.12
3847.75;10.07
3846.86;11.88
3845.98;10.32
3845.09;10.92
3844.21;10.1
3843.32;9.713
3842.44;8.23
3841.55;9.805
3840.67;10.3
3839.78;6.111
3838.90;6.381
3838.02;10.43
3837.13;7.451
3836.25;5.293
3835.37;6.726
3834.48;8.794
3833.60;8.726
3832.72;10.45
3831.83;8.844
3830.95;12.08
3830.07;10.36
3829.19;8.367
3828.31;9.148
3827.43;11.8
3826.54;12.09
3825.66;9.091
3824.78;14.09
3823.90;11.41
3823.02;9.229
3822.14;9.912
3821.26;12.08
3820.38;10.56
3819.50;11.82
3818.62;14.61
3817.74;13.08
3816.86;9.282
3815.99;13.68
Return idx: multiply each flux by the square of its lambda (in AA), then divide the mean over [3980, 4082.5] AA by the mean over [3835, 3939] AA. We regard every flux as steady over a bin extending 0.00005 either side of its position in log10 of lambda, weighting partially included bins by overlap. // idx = 1.5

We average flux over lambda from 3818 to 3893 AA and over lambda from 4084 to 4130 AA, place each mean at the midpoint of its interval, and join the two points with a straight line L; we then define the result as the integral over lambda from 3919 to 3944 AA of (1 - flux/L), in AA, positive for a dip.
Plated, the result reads 4.6 AA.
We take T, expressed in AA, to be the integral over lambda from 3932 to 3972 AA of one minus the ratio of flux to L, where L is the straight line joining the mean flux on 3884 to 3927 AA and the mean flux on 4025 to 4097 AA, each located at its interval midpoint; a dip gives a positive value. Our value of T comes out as 8.90 AA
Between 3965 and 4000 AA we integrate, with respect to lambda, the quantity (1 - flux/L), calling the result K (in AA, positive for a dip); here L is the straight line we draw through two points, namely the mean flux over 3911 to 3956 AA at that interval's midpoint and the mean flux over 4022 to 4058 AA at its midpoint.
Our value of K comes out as 1.3 AA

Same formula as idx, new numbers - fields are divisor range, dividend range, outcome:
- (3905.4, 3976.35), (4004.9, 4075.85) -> 1.52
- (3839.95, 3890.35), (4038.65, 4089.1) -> 1.60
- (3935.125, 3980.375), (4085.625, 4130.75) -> 1.64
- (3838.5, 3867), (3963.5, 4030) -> 1.55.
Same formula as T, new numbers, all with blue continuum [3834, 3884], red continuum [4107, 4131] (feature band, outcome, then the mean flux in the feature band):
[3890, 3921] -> -3.0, 14.9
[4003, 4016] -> -1.9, 18.7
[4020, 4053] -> -3.1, 18.6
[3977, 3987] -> -1.0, 17.1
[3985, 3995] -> -1.6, 18.3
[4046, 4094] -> -2.5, 18.9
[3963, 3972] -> 2.9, 10.3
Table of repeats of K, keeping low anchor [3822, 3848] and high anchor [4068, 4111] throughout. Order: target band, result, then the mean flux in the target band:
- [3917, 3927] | -1.5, 14.7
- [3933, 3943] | 2.7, 9.82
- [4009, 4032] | -3.7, 19.1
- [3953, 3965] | 0.0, 14.1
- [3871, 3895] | -4.4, 13.4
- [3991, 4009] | -2.7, 18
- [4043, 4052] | -0.5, 18.4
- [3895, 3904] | -1.8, 14.4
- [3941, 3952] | -0.2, 14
